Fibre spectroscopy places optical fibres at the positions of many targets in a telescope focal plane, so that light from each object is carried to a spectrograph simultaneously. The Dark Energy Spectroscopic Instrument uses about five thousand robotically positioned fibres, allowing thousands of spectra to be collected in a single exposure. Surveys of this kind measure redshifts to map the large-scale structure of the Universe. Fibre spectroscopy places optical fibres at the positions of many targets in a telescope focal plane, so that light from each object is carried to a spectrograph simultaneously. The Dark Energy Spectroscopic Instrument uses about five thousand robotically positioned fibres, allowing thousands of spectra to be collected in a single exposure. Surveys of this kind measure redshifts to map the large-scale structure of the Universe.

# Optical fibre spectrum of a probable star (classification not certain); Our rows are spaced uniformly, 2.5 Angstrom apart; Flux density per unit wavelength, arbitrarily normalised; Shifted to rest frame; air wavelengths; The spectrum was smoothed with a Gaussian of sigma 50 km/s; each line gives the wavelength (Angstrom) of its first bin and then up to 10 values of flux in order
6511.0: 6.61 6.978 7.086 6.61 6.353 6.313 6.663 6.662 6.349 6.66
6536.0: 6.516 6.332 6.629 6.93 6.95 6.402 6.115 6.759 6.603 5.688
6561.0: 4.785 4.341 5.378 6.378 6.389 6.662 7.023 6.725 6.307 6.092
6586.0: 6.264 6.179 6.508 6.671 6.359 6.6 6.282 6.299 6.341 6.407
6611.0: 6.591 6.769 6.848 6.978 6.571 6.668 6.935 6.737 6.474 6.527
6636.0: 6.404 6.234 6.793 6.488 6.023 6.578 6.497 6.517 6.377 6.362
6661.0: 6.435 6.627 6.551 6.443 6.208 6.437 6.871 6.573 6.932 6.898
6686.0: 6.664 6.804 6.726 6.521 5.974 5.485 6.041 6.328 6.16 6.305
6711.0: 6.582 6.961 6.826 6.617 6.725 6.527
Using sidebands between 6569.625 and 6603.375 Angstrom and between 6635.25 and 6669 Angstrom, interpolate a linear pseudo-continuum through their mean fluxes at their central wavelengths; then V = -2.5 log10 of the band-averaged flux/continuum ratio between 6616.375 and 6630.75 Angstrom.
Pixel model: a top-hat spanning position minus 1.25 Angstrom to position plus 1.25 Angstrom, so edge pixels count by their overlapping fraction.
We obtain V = -0.05 mag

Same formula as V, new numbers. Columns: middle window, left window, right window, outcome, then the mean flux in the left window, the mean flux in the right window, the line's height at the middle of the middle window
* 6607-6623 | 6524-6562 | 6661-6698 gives -0.03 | 6.41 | 6.56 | 6.49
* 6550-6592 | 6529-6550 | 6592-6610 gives 0.07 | 6.59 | 6.43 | 6.51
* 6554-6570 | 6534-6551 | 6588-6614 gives 0.17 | 6.59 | 6.45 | 6.54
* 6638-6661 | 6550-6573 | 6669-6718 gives -0.03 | 5.85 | 6.49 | 6.28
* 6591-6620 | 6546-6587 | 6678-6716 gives -0.05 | 6.14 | 6.47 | 6.24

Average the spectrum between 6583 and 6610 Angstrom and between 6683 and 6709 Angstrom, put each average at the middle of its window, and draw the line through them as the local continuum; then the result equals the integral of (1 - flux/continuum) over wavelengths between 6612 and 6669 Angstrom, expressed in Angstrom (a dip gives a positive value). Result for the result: -1.80 Angstrom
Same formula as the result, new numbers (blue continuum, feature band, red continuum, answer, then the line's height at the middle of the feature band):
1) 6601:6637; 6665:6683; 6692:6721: -0.4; 6.45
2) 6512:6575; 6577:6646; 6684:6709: -2.0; 6.33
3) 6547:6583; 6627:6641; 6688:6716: -0.6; 6.24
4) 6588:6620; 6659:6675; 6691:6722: 0.0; 6.44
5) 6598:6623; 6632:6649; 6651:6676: 0.2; 6.51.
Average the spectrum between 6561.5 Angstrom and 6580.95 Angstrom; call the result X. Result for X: 6.09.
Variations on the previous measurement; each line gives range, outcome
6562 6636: 6.42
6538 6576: 6.18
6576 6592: 6.4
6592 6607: 6.43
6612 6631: 6.76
